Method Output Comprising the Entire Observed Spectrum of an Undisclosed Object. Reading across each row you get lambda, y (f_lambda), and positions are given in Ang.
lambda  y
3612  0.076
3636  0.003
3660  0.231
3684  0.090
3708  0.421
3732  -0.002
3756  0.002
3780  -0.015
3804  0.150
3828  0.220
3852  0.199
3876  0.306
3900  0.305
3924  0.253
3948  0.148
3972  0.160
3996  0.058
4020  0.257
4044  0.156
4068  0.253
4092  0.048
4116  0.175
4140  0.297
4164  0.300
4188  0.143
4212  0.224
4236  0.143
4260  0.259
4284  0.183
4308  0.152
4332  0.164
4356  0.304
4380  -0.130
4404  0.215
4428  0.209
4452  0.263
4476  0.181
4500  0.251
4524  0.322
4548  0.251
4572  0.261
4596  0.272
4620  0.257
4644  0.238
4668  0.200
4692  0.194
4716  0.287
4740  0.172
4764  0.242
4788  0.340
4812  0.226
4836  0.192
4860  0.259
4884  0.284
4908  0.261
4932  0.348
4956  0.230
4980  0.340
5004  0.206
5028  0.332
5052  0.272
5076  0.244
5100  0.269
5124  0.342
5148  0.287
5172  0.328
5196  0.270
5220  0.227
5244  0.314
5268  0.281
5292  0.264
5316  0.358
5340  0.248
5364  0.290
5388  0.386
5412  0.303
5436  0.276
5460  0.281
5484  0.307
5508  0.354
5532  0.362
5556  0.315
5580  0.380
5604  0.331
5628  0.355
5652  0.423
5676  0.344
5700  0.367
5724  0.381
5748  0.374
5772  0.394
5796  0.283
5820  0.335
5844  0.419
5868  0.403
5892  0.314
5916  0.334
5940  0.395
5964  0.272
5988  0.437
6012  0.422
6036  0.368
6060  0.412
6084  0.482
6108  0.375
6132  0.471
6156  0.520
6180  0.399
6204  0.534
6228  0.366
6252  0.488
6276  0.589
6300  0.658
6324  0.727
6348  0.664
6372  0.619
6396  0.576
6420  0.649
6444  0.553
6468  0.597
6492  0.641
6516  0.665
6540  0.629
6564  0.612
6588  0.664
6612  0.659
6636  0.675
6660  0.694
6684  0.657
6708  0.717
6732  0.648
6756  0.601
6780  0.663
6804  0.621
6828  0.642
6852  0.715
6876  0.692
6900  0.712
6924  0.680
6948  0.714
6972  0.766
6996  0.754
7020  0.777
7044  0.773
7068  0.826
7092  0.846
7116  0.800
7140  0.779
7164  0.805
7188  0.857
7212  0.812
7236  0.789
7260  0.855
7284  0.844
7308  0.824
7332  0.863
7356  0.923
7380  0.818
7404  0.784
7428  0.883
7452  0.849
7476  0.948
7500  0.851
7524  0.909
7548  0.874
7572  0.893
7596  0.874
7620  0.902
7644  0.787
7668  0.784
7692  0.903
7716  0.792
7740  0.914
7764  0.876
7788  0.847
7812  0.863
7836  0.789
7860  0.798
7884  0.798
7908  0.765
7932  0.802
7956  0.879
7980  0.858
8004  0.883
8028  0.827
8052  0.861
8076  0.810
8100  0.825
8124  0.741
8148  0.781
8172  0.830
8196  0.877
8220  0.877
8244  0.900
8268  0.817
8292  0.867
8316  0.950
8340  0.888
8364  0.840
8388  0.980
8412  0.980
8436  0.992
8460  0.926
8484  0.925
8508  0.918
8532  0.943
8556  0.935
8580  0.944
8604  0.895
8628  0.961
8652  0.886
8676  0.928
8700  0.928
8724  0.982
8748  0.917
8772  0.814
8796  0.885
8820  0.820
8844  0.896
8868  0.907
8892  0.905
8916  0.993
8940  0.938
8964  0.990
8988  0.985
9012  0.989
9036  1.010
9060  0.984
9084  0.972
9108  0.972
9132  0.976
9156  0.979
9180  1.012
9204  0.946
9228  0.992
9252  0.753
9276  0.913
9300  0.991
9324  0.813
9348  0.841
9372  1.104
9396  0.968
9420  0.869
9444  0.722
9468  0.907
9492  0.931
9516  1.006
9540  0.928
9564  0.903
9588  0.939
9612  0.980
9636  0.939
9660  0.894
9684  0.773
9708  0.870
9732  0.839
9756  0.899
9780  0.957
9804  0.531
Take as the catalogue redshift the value 0.57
